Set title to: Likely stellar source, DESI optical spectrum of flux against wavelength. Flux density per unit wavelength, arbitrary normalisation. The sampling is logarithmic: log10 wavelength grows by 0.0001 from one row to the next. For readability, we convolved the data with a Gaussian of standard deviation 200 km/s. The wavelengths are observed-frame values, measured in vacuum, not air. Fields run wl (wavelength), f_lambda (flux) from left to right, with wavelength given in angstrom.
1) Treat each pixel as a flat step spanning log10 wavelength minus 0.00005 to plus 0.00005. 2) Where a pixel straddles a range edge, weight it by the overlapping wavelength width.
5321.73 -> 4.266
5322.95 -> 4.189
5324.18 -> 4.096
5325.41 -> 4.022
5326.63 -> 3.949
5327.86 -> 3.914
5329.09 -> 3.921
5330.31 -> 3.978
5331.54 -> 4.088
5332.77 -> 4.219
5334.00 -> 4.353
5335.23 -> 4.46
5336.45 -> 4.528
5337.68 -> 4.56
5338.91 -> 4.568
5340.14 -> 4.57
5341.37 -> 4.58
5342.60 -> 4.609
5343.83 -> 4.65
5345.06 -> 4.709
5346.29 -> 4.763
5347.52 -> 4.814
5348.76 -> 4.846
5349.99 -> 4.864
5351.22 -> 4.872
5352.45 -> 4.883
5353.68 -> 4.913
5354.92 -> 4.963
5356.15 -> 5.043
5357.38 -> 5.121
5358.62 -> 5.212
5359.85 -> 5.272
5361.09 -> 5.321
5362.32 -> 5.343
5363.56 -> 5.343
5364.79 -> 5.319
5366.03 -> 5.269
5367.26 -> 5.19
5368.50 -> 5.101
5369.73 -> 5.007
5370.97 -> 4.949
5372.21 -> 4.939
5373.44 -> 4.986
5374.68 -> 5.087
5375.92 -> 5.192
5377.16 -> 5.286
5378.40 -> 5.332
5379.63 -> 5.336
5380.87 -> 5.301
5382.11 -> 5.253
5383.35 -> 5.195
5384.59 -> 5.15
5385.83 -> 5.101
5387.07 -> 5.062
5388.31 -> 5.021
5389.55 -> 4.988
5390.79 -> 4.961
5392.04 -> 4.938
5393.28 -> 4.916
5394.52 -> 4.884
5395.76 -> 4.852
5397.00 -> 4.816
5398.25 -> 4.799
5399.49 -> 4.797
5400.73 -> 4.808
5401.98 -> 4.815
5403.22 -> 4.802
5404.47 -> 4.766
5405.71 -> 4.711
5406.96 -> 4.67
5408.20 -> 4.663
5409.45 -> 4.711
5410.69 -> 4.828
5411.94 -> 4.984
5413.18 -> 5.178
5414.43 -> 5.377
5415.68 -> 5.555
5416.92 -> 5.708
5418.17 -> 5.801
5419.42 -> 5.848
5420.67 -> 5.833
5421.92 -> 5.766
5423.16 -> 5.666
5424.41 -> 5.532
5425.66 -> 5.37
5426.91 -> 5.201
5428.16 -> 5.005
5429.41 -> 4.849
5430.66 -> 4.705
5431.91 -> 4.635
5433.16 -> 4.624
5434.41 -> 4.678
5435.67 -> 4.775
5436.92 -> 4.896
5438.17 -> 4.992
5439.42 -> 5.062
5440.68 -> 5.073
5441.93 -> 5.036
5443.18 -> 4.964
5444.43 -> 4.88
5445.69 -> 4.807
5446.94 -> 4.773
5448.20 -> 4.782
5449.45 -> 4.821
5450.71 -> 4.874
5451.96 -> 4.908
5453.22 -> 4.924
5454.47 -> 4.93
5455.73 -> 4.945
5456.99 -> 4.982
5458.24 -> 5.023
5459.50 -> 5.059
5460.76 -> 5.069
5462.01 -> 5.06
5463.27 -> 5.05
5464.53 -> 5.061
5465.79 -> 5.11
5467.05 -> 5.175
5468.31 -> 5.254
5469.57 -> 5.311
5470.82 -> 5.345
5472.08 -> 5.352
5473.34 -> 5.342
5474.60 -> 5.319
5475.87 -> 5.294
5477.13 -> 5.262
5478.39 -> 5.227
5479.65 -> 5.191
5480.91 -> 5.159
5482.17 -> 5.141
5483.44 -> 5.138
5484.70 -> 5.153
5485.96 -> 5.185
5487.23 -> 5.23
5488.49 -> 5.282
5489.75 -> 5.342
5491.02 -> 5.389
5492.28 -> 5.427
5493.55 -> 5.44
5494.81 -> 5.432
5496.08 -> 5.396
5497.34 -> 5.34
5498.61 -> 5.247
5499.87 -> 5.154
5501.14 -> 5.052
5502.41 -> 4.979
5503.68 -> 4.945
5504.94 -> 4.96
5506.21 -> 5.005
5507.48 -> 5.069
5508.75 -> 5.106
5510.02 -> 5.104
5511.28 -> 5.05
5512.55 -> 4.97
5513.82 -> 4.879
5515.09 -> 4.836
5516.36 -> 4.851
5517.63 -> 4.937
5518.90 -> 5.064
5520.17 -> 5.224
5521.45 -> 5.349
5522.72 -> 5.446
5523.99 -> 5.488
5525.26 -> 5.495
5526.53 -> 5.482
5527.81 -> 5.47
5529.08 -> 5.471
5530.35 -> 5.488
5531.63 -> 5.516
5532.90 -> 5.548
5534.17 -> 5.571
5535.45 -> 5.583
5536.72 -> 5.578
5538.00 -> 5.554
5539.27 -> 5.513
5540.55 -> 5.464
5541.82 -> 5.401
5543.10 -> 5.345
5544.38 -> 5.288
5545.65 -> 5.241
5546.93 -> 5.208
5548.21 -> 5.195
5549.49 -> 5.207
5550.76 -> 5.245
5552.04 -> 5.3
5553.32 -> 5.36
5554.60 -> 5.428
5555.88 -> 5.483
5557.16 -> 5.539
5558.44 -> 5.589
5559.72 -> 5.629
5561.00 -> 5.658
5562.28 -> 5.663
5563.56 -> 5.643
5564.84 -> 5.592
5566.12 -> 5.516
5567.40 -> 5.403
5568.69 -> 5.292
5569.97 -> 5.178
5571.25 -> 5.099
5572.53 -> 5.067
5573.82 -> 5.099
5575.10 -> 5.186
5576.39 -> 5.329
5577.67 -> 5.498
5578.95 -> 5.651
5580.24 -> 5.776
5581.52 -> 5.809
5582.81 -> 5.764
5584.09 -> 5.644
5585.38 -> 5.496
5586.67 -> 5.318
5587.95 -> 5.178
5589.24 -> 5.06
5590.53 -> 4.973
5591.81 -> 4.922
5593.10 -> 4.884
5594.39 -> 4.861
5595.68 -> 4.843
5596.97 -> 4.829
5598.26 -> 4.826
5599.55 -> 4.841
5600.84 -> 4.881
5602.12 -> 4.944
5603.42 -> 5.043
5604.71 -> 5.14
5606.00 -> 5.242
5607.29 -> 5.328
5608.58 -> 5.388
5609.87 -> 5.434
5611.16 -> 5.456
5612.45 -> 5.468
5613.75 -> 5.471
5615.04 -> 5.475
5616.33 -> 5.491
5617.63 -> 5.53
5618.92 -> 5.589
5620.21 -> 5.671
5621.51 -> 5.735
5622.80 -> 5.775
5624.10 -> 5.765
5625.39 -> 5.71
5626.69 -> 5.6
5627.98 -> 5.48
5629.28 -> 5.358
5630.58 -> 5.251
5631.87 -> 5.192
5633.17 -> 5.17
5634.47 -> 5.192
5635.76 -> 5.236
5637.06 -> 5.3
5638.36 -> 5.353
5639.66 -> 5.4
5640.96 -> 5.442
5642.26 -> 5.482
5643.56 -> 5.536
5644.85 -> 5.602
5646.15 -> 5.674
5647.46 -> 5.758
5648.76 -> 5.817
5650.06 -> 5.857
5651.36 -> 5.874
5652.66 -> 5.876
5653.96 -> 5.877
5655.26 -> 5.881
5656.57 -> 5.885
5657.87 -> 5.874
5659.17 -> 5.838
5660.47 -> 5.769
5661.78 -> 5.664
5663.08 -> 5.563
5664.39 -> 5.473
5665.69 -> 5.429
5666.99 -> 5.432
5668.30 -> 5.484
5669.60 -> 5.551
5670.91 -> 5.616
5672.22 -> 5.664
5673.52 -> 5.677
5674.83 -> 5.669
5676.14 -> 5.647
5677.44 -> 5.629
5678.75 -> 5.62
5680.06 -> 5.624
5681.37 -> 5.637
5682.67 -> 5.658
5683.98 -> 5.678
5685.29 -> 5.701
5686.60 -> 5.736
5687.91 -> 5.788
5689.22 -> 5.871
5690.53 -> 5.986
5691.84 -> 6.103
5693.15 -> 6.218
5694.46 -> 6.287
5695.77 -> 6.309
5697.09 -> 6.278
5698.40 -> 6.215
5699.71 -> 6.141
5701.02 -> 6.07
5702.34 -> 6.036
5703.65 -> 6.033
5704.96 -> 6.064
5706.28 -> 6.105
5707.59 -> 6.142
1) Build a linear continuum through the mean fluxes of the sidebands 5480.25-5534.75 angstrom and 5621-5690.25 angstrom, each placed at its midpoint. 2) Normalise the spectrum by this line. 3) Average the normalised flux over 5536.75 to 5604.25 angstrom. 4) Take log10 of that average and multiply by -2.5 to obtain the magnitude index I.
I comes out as 0.02 mag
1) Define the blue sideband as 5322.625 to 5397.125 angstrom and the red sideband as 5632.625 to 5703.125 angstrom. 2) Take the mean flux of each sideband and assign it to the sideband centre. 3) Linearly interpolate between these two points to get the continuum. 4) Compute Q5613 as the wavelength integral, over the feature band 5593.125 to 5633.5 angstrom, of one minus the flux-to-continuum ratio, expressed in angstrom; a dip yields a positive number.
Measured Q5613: 1.89 angstrom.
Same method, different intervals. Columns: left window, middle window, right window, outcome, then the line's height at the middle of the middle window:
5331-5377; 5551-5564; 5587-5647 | -0.77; 5.21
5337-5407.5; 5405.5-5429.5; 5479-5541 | -1.02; 5.07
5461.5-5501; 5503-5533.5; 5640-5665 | 0.88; 5.35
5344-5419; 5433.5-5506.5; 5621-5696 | 1.93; 5.24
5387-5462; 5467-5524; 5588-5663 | -0.38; 5.16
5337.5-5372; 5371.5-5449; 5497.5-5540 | 0.00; 5.05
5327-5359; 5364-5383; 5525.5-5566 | -1.76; 4.73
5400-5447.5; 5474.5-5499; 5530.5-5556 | -0.18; 5.24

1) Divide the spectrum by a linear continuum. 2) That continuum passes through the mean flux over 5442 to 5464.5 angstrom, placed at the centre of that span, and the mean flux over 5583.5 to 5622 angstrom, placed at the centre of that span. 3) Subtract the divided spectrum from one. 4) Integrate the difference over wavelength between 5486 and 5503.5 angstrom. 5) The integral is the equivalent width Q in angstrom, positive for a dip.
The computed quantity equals -0.9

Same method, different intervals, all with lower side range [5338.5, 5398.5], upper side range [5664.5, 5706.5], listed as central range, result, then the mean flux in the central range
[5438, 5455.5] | 1.0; 4.91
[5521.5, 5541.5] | -0.3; 5.51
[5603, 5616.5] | 0.7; 5.36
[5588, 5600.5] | 1.5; 4.9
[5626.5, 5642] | 1.0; 5.33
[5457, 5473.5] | 0.3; 5.16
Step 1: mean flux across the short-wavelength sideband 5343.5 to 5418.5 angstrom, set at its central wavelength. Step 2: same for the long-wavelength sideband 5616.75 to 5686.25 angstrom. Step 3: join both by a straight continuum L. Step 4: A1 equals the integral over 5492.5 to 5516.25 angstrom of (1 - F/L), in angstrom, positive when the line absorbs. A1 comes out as 0.8 angstrom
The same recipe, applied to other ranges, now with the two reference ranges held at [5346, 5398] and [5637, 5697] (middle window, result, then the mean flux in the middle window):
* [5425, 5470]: 2.4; 4.96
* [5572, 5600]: 1.6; 5.22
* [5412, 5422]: -0.8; 5.59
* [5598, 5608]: 1.0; 5.04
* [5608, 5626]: 0.1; 5.57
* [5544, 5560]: 0.3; 5.36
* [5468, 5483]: 0.1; 5.27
